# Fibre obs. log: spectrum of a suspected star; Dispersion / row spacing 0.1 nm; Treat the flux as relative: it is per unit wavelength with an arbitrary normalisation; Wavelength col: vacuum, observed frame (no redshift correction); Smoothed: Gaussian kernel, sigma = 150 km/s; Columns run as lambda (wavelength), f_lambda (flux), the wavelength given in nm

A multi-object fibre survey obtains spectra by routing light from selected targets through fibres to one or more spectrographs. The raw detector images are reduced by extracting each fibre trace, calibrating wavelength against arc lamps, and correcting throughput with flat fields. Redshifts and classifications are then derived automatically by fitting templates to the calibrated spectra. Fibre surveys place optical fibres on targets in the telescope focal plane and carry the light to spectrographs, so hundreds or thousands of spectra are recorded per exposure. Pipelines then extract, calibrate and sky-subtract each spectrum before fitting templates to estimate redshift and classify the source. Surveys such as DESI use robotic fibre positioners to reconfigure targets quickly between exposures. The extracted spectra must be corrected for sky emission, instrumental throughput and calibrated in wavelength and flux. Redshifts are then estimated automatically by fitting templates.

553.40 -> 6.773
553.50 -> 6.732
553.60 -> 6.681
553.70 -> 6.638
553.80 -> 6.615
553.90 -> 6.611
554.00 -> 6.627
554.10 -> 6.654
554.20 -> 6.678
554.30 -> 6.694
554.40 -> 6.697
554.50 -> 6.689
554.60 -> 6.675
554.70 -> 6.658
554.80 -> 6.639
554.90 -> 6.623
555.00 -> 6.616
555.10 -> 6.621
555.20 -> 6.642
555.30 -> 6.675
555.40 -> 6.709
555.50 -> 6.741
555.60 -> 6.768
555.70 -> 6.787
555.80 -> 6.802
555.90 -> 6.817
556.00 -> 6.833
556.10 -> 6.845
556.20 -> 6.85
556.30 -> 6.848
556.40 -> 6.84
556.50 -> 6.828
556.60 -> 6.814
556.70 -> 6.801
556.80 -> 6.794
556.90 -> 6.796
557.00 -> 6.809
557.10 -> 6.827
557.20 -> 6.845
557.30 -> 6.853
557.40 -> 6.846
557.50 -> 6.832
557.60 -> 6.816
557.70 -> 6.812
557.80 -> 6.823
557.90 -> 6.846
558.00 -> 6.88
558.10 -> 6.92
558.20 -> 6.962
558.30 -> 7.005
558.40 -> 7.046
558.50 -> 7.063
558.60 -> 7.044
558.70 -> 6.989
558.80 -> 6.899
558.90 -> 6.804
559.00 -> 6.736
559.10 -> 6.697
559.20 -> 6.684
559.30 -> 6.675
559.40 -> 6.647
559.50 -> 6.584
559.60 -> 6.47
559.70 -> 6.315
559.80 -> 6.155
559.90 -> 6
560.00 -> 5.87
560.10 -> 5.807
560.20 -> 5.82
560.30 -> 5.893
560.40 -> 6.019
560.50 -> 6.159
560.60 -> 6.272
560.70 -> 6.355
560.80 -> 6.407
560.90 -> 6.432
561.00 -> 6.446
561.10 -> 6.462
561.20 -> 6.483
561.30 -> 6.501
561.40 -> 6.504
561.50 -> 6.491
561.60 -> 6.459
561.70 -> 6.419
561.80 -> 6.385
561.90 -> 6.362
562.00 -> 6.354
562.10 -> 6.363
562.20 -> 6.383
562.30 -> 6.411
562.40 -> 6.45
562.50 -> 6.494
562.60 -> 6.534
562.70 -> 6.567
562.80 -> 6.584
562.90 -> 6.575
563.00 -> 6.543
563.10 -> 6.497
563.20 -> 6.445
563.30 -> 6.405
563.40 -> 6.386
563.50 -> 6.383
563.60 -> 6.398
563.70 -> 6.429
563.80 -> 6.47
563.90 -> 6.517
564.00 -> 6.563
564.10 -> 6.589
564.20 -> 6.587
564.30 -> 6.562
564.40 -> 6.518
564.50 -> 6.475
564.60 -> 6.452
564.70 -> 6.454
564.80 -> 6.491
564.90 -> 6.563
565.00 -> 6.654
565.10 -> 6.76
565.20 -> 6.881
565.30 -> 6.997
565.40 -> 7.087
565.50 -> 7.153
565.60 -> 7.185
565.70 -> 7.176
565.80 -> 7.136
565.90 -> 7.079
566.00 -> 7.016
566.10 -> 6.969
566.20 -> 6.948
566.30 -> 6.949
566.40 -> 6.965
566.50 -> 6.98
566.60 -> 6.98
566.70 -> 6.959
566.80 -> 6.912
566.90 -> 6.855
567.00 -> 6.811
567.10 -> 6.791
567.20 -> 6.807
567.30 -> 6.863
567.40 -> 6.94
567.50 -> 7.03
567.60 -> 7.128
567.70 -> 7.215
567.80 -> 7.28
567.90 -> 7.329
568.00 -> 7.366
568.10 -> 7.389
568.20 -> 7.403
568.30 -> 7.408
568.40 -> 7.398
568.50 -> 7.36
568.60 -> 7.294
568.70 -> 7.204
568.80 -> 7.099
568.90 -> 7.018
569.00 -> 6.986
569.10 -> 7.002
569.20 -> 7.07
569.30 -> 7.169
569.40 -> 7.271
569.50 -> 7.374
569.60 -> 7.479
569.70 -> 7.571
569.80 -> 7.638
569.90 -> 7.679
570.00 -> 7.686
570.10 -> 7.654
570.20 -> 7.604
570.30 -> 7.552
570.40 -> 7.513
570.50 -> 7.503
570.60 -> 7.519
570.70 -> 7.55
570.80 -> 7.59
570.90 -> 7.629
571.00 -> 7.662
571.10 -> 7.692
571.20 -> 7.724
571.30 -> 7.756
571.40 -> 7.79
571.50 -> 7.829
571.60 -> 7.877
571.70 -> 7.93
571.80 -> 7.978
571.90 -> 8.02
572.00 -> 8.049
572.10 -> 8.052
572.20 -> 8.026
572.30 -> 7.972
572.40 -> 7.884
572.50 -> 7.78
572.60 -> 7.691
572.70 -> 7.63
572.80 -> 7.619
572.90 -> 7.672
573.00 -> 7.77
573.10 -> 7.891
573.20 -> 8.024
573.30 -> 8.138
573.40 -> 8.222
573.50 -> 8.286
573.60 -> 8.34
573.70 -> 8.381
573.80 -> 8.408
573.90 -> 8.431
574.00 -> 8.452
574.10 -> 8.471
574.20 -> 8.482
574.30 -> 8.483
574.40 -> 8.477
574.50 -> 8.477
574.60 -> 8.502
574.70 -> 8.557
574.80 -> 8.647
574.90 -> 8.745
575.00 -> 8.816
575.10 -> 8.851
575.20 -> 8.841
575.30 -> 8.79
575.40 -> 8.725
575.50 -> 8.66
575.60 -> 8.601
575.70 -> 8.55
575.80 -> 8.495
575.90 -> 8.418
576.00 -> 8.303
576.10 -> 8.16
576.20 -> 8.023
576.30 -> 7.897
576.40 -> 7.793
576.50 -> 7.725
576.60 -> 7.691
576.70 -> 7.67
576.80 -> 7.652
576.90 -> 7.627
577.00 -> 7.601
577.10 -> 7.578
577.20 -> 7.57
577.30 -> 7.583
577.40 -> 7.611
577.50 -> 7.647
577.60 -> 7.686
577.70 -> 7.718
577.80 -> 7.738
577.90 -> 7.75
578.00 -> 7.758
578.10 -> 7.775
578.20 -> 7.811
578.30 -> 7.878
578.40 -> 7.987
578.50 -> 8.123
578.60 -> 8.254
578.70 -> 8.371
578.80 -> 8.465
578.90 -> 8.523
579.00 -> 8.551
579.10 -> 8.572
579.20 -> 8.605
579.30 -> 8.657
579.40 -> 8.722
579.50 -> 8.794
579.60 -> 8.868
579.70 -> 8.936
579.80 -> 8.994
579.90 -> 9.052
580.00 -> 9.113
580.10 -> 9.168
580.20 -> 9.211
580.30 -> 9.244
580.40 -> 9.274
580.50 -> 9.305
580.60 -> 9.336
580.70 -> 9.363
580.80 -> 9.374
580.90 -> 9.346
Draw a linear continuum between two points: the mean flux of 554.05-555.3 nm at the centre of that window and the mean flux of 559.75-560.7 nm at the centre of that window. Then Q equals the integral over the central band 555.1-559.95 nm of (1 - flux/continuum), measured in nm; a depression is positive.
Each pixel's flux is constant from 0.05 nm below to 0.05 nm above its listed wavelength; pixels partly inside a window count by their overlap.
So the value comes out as -0.34 nm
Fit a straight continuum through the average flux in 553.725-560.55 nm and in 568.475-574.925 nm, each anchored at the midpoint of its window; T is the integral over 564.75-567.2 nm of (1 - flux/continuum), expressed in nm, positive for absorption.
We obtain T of 0.15 nm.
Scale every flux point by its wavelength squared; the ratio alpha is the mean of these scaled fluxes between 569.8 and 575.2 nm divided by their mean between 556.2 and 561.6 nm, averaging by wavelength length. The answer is 1.3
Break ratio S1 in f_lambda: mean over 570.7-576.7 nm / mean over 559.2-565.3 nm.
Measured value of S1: 1.3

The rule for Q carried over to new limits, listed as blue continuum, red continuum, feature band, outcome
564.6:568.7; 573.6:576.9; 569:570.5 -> 0.015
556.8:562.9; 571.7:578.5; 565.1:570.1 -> 0.130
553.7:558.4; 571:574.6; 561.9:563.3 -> 0.154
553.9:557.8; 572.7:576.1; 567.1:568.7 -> 0.127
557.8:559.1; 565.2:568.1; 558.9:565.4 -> 0.488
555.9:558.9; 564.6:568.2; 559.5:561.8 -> 0.213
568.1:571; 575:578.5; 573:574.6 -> -0.114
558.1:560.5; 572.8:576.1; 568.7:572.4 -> 0.158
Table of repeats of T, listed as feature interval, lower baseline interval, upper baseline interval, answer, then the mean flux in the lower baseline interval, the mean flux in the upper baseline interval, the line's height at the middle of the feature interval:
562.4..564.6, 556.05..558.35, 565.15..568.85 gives 0.16 nm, 6.85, 7.09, 7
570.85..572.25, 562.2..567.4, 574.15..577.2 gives -0.03 nm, 6.71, 8.28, 7.69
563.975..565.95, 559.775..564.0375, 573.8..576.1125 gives 0.03 nm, 6.36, 8.57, 6.88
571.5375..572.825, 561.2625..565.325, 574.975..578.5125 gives -0.07 nm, 6.51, 8.02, 7.51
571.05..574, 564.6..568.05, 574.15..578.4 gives -0.11 nm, 6.95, 8.13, 7.68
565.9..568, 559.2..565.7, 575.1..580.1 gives 0.00 nm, 6.47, 8.22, 6.99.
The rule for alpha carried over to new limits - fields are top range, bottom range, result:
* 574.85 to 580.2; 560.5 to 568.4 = 1.29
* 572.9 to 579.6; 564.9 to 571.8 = 1.16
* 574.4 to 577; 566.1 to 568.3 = 1.22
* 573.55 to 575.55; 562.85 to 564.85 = 1.37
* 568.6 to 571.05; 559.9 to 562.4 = 1.22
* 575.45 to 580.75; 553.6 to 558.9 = 1.32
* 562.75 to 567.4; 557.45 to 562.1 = 1.05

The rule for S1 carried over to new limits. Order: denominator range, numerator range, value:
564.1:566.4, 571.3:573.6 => 1.16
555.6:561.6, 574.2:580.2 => 1.25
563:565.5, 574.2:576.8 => 1.27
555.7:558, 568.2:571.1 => 1.09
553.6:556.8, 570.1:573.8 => 1.17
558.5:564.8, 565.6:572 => 1.14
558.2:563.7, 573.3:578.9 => 1.26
